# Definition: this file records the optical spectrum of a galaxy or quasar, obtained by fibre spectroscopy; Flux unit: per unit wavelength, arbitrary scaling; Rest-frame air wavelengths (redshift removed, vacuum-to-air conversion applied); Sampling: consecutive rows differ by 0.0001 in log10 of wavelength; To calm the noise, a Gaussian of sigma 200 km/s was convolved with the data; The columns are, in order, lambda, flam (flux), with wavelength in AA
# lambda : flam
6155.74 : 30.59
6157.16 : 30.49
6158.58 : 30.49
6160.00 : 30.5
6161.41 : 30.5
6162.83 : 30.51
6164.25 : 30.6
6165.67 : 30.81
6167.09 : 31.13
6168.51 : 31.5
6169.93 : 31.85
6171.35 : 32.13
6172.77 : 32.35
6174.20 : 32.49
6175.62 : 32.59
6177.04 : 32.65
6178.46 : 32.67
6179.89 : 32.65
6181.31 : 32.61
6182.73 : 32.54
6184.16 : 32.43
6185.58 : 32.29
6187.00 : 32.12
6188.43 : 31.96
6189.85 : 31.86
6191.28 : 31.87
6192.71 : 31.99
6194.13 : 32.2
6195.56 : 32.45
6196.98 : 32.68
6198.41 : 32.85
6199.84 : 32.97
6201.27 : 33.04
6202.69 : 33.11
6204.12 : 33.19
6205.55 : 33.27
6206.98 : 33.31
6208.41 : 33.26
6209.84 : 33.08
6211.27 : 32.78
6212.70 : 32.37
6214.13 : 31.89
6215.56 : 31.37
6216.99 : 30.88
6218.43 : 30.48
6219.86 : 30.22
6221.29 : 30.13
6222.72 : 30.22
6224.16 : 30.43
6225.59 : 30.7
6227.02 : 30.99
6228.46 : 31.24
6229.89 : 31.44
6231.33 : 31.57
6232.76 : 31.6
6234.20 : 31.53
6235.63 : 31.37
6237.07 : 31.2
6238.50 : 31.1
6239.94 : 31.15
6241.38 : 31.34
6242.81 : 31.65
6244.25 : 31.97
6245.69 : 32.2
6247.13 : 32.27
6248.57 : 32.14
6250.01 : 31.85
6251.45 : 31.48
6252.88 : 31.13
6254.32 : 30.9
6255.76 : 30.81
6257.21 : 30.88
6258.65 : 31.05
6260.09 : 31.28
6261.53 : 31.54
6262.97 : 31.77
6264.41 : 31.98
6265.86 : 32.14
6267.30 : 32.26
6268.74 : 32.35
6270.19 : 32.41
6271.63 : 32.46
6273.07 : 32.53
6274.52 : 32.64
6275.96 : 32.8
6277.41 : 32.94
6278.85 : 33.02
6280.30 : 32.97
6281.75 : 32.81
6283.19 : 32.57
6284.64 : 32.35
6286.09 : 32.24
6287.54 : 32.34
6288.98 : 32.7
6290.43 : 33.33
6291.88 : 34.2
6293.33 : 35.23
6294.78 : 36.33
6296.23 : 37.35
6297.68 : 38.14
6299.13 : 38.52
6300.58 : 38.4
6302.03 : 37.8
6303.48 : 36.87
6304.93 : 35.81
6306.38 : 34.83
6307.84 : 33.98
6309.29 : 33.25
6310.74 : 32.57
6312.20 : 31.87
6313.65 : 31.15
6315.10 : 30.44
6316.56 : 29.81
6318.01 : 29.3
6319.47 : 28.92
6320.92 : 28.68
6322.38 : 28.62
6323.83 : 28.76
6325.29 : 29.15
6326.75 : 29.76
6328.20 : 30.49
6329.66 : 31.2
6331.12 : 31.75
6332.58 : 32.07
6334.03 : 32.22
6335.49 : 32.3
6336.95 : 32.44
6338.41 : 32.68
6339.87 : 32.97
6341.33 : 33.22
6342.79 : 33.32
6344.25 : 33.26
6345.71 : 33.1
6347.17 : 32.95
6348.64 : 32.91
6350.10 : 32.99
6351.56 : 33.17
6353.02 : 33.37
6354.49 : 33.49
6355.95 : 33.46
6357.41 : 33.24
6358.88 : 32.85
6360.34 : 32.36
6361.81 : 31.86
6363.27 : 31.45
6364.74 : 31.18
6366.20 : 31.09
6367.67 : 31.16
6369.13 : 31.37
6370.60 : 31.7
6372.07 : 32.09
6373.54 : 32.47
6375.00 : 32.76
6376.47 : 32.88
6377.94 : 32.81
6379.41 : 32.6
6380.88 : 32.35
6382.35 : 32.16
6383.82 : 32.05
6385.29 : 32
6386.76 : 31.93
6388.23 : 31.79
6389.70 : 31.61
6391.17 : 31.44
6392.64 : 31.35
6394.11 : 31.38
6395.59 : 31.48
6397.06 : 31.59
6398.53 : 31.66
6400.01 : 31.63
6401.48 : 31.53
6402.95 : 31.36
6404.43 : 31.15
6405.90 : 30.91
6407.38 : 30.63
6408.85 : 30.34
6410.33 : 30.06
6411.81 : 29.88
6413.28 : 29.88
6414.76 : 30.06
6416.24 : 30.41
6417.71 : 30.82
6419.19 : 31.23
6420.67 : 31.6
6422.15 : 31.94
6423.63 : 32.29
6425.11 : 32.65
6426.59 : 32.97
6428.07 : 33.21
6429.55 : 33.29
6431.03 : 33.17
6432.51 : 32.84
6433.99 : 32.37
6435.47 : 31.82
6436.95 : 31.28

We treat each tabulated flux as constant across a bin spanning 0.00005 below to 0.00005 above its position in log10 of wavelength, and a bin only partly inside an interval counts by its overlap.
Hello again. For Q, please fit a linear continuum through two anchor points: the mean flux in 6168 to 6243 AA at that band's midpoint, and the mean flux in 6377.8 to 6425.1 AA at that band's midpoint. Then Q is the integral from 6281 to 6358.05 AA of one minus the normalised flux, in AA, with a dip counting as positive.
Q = -3.2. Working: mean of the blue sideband 32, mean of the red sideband 31.4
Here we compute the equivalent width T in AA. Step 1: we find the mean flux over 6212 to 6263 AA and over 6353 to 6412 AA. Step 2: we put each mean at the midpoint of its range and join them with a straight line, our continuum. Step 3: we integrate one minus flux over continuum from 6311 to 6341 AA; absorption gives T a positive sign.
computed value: 0.8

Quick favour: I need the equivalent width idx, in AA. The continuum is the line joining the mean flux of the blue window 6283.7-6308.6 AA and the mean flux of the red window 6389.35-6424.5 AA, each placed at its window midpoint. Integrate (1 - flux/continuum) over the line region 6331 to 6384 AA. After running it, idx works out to 0.7 AA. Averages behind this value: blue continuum 35.3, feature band 32.5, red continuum 31.1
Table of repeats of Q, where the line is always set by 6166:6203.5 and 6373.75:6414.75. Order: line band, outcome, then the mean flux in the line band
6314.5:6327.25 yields 1.02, 29.2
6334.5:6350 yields -0.58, 32.9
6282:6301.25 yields -1.77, 34.8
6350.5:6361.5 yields -0.49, 33.1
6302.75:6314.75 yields -0.69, 33.7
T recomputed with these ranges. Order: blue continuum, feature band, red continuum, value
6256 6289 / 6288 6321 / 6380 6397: -1.9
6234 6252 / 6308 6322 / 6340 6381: 0.6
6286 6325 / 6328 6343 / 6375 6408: 0.2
